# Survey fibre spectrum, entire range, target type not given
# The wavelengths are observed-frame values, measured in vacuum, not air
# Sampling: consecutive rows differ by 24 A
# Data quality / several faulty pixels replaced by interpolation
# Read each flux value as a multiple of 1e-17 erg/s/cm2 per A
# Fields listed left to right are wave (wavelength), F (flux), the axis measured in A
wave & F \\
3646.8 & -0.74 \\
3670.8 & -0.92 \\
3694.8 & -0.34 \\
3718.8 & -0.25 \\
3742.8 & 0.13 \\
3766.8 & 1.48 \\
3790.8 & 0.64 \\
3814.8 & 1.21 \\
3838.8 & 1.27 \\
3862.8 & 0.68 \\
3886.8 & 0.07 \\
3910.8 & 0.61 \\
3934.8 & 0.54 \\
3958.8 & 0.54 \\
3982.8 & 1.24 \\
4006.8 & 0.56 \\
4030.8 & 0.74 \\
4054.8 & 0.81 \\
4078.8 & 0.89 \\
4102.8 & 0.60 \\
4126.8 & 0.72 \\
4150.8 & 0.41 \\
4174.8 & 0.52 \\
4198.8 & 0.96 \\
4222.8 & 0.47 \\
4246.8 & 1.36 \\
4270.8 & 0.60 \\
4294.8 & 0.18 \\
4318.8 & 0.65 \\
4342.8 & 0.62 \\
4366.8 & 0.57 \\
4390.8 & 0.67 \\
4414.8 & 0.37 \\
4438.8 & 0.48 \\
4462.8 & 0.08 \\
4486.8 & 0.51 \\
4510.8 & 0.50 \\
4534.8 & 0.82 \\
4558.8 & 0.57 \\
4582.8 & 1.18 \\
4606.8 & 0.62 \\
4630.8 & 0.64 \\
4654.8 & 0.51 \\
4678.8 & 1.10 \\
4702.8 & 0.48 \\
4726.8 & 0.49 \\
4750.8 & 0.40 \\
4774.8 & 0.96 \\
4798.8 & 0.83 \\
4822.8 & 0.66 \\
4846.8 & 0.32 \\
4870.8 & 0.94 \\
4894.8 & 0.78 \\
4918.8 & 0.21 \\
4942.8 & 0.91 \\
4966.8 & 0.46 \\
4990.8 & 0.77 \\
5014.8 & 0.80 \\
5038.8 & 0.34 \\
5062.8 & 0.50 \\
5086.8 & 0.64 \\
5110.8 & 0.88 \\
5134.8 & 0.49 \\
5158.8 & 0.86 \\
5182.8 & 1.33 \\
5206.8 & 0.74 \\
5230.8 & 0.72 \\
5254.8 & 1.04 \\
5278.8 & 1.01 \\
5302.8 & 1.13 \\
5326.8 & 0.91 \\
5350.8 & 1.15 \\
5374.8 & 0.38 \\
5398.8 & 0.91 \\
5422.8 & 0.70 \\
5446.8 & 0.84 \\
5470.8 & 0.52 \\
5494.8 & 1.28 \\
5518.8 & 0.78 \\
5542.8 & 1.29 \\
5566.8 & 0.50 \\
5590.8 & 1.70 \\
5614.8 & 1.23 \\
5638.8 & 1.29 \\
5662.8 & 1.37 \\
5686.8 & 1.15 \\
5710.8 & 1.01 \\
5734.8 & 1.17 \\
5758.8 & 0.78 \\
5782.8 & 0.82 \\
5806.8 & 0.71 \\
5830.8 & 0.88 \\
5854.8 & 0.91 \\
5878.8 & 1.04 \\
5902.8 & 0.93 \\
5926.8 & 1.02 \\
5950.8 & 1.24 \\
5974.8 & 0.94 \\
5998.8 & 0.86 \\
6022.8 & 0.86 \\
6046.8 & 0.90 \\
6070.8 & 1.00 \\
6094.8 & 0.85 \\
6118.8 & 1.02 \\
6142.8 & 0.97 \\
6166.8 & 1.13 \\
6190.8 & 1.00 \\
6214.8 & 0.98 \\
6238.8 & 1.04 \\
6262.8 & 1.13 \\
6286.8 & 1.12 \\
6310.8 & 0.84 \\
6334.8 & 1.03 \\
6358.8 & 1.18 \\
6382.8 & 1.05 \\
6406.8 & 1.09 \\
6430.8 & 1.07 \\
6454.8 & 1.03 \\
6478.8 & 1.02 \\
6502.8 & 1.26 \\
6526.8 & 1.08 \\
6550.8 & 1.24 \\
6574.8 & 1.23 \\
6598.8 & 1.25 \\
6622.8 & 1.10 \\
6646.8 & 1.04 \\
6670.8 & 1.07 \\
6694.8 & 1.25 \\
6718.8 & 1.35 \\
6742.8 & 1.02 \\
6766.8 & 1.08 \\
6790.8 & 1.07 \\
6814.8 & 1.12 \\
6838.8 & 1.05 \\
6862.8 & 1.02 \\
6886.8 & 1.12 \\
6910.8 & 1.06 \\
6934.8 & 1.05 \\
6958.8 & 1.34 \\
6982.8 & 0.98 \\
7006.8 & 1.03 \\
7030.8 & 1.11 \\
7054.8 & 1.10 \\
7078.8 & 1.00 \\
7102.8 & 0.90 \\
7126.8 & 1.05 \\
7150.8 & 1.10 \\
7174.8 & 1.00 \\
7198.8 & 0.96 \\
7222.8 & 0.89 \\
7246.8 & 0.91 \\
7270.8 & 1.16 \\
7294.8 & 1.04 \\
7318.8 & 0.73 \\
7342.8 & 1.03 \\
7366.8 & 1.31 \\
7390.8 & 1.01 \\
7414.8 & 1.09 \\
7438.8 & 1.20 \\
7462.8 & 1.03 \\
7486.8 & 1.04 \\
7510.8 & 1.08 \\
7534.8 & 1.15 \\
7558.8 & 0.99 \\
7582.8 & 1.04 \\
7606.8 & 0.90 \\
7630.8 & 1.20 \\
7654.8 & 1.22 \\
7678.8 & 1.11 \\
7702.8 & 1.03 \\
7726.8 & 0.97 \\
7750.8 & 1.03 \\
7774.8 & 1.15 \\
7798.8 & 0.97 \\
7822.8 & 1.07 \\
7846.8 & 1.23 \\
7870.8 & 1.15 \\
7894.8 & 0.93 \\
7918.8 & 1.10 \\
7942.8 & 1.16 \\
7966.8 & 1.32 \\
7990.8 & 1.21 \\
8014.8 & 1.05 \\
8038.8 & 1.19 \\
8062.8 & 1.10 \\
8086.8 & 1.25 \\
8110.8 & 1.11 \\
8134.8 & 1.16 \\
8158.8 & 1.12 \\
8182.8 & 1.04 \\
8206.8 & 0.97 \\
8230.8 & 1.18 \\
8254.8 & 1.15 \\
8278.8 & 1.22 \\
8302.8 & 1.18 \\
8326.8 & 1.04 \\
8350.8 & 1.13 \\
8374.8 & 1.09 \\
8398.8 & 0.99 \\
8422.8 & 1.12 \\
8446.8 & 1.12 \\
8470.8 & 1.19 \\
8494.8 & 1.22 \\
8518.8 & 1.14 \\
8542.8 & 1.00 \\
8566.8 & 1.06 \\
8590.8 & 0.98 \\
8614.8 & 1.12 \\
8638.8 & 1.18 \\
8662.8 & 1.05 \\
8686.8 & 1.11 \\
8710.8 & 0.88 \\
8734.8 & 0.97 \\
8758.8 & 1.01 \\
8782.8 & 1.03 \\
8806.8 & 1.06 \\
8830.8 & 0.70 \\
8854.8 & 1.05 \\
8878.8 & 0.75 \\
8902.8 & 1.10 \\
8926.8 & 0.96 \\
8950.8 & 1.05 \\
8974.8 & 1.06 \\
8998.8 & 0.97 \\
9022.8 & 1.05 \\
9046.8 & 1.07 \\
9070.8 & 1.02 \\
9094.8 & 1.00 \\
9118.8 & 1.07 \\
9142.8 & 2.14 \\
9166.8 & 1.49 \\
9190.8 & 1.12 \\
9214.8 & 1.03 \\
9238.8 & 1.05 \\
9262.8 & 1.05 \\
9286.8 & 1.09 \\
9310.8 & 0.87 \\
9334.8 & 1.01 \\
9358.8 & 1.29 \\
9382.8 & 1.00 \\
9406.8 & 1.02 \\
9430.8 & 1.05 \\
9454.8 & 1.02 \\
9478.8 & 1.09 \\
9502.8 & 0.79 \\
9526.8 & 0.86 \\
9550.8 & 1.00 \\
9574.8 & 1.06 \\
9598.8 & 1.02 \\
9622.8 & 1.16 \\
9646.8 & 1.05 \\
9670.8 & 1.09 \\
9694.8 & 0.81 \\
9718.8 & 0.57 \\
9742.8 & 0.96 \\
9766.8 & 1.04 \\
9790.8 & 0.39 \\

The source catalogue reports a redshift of 0.39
